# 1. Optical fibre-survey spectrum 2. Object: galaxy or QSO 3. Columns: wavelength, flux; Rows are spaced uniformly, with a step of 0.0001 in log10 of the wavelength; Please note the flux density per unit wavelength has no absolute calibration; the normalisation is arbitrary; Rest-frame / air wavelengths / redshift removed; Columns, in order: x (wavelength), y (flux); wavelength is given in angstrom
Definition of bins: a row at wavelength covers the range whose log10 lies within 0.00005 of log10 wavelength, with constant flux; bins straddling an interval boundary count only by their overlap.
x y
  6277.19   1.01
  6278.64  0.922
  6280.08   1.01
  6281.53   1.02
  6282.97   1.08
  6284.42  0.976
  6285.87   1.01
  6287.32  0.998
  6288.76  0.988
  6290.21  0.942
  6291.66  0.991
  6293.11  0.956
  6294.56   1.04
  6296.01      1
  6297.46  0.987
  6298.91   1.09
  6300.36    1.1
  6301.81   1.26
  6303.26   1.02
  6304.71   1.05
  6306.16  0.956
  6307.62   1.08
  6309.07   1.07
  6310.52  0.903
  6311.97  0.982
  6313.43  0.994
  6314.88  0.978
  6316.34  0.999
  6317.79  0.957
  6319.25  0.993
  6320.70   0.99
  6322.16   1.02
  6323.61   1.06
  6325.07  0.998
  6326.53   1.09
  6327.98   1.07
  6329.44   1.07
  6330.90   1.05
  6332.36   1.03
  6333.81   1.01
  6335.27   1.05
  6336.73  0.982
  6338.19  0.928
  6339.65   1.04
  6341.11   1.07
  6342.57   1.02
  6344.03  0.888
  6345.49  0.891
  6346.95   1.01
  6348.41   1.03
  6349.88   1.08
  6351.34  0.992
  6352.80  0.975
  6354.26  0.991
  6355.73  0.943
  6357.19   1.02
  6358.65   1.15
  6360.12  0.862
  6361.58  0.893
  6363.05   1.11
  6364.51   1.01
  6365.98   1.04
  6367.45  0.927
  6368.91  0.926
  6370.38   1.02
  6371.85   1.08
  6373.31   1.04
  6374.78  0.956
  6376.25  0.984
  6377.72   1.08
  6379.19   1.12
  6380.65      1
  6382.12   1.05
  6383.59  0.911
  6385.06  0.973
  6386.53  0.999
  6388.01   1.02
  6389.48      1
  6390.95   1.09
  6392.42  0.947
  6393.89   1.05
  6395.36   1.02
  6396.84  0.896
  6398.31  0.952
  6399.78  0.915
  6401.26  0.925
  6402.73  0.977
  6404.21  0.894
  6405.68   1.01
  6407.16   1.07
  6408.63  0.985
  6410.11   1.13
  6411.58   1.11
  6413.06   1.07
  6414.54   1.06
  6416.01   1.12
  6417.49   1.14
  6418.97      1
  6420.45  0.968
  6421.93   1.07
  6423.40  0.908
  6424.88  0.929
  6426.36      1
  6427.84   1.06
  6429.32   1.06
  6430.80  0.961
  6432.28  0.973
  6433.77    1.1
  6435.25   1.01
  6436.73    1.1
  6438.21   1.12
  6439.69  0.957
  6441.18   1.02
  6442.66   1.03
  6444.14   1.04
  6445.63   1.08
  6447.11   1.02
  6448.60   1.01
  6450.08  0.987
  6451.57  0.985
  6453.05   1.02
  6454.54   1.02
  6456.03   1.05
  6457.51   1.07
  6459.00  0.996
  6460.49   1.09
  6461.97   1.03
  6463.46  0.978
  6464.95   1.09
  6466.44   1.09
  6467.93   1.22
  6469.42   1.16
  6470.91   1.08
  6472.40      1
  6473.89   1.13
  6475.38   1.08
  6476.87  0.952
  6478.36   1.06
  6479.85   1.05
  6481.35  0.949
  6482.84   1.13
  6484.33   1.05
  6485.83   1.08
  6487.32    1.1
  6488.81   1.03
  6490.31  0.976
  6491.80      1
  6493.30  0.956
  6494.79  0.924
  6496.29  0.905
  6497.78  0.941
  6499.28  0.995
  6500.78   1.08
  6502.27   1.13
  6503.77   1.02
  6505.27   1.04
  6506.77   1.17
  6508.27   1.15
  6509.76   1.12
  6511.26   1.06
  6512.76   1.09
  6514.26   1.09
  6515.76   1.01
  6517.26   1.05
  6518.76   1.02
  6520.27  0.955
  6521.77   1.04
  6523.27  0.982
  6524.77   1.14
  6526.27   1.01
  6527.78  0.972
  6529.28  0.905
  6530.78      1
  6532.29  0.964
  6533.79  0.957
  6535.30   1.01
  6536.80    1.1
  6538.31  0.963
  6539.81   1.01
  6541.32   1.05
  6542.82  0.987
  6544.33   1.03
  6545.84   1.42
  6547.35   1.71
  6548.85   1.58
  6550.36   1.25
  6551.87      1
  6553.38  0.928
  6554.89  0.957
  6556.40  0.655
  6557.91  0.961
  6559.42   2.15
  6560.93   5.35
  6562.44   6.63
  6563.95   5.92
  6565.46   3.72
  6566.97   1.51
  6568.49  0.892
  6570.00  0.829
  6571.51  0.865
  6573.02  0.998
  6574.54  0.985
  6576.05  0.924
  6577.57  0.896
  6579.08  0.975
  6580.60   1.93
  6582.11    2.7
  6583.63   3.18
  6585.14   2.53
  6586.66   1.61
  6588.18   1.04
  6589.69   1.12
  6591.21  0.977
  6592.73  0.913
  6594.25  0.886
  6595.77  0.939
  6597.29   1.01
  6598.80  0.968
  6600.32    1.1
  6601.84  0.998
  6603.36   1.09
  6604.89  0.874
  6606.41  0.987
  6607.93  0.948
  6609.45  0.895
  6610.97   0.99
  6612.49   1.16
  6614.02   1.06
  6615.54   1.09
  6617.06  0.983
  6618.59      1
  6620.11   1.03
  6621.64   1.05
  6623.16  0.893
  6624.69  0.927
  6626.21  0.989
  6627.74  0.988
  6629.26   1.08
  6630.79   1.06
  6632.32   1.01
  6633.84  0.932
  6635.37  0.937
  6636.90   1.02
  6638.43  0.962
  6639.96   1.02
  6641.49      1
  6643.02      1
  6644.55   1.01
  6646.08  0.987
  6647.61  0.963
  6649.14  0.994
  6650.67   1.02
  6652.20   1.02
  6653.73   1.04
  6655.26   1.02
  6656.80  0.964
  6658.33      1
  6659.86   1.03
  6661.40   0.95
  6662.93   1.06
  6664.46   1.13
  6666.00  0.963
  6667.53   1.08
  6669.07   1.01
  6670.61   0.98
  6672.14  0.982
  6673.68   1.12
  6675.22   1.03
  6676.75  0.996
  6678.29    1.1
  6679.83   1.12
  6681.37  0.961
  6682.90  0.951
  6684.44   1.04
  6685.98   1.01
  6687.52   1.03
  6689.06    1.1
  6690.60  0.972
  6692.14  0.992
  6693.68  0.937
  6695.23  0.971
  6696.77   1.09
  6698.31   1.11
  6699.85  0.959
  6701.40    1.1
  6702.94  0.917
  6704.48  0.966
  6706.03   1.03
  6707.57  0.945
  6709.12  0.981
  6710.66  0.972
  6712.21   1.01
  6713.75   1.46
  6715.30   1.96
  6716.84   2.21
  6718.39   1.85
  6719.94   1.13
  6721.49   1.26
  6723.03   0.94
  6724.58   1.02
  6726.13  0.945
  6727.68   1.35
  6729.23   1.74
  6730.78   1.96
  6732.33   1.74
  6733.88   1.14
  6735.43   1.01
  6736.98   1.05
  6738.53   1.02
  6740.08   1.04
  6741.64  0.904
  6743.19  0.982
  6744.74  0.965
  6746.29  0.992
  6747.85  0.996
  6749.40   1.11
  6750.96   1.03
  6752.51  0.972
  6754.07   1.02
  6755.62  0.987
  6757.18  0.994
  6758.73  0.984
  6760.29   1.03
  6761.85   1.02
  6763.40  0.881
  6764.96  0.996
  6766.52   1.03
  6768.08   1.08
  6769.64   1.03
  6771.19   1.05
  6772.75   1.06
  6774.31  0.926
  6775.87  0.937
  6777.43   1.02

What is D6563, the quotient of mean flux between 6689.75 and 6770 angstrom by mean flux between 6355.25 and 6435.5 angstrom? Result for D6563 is 1.12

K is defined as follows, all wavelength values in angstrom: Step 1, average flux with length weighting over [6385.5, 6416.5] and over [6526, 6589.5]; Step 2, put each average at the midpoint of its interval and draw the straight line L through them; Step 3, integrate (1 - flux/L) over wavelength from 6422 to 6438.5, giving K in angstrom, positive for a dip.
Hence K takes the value 1.6 angstrom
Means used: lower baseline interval 1.01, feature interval 1.02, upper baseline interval 1.65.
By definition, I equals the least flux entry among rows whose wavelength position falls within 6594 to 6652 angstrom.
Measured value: 0.874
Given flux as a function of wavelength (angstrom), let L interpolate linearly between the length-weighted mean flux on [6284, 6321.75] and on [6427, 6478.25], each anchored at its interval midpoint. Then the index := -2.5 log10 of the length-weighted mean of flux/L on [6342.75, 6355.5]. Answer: 0.04 mag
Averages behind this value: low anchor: 1.01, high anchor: 1.05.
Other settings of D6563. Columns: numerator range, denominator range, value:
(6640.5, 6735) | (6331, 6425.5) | 1.11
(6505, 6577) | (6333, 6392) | 1.44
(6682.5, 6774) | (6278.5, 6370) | 1.11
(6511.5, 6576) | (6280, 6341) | 1.45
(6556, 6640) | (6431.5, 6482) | 1.39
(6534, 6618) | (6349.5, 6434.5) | 1.48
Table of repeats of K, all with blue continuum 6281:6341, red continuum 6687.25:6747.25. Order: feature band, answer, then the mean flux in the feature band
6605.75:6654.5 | 6.0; 1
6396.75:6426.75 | 1.4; 1.01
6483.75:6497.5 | 1.1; 1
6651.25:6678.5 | 3.1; 1.02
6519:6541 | 2.0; 1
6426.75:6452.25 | 0.9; 1.03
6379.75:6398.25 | 0.9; 0.996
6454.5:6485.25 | 0.5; 1.06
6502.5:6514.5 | 0.0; 1.09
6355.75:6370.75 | 0.7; 0.993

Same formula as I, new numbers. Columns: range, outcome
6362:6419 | 0.894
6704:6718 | 0.945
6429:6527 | 0.905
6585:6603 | 0.886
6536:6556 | 0.928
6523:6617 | 0.655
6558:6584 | 0.829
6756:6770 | 0.881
